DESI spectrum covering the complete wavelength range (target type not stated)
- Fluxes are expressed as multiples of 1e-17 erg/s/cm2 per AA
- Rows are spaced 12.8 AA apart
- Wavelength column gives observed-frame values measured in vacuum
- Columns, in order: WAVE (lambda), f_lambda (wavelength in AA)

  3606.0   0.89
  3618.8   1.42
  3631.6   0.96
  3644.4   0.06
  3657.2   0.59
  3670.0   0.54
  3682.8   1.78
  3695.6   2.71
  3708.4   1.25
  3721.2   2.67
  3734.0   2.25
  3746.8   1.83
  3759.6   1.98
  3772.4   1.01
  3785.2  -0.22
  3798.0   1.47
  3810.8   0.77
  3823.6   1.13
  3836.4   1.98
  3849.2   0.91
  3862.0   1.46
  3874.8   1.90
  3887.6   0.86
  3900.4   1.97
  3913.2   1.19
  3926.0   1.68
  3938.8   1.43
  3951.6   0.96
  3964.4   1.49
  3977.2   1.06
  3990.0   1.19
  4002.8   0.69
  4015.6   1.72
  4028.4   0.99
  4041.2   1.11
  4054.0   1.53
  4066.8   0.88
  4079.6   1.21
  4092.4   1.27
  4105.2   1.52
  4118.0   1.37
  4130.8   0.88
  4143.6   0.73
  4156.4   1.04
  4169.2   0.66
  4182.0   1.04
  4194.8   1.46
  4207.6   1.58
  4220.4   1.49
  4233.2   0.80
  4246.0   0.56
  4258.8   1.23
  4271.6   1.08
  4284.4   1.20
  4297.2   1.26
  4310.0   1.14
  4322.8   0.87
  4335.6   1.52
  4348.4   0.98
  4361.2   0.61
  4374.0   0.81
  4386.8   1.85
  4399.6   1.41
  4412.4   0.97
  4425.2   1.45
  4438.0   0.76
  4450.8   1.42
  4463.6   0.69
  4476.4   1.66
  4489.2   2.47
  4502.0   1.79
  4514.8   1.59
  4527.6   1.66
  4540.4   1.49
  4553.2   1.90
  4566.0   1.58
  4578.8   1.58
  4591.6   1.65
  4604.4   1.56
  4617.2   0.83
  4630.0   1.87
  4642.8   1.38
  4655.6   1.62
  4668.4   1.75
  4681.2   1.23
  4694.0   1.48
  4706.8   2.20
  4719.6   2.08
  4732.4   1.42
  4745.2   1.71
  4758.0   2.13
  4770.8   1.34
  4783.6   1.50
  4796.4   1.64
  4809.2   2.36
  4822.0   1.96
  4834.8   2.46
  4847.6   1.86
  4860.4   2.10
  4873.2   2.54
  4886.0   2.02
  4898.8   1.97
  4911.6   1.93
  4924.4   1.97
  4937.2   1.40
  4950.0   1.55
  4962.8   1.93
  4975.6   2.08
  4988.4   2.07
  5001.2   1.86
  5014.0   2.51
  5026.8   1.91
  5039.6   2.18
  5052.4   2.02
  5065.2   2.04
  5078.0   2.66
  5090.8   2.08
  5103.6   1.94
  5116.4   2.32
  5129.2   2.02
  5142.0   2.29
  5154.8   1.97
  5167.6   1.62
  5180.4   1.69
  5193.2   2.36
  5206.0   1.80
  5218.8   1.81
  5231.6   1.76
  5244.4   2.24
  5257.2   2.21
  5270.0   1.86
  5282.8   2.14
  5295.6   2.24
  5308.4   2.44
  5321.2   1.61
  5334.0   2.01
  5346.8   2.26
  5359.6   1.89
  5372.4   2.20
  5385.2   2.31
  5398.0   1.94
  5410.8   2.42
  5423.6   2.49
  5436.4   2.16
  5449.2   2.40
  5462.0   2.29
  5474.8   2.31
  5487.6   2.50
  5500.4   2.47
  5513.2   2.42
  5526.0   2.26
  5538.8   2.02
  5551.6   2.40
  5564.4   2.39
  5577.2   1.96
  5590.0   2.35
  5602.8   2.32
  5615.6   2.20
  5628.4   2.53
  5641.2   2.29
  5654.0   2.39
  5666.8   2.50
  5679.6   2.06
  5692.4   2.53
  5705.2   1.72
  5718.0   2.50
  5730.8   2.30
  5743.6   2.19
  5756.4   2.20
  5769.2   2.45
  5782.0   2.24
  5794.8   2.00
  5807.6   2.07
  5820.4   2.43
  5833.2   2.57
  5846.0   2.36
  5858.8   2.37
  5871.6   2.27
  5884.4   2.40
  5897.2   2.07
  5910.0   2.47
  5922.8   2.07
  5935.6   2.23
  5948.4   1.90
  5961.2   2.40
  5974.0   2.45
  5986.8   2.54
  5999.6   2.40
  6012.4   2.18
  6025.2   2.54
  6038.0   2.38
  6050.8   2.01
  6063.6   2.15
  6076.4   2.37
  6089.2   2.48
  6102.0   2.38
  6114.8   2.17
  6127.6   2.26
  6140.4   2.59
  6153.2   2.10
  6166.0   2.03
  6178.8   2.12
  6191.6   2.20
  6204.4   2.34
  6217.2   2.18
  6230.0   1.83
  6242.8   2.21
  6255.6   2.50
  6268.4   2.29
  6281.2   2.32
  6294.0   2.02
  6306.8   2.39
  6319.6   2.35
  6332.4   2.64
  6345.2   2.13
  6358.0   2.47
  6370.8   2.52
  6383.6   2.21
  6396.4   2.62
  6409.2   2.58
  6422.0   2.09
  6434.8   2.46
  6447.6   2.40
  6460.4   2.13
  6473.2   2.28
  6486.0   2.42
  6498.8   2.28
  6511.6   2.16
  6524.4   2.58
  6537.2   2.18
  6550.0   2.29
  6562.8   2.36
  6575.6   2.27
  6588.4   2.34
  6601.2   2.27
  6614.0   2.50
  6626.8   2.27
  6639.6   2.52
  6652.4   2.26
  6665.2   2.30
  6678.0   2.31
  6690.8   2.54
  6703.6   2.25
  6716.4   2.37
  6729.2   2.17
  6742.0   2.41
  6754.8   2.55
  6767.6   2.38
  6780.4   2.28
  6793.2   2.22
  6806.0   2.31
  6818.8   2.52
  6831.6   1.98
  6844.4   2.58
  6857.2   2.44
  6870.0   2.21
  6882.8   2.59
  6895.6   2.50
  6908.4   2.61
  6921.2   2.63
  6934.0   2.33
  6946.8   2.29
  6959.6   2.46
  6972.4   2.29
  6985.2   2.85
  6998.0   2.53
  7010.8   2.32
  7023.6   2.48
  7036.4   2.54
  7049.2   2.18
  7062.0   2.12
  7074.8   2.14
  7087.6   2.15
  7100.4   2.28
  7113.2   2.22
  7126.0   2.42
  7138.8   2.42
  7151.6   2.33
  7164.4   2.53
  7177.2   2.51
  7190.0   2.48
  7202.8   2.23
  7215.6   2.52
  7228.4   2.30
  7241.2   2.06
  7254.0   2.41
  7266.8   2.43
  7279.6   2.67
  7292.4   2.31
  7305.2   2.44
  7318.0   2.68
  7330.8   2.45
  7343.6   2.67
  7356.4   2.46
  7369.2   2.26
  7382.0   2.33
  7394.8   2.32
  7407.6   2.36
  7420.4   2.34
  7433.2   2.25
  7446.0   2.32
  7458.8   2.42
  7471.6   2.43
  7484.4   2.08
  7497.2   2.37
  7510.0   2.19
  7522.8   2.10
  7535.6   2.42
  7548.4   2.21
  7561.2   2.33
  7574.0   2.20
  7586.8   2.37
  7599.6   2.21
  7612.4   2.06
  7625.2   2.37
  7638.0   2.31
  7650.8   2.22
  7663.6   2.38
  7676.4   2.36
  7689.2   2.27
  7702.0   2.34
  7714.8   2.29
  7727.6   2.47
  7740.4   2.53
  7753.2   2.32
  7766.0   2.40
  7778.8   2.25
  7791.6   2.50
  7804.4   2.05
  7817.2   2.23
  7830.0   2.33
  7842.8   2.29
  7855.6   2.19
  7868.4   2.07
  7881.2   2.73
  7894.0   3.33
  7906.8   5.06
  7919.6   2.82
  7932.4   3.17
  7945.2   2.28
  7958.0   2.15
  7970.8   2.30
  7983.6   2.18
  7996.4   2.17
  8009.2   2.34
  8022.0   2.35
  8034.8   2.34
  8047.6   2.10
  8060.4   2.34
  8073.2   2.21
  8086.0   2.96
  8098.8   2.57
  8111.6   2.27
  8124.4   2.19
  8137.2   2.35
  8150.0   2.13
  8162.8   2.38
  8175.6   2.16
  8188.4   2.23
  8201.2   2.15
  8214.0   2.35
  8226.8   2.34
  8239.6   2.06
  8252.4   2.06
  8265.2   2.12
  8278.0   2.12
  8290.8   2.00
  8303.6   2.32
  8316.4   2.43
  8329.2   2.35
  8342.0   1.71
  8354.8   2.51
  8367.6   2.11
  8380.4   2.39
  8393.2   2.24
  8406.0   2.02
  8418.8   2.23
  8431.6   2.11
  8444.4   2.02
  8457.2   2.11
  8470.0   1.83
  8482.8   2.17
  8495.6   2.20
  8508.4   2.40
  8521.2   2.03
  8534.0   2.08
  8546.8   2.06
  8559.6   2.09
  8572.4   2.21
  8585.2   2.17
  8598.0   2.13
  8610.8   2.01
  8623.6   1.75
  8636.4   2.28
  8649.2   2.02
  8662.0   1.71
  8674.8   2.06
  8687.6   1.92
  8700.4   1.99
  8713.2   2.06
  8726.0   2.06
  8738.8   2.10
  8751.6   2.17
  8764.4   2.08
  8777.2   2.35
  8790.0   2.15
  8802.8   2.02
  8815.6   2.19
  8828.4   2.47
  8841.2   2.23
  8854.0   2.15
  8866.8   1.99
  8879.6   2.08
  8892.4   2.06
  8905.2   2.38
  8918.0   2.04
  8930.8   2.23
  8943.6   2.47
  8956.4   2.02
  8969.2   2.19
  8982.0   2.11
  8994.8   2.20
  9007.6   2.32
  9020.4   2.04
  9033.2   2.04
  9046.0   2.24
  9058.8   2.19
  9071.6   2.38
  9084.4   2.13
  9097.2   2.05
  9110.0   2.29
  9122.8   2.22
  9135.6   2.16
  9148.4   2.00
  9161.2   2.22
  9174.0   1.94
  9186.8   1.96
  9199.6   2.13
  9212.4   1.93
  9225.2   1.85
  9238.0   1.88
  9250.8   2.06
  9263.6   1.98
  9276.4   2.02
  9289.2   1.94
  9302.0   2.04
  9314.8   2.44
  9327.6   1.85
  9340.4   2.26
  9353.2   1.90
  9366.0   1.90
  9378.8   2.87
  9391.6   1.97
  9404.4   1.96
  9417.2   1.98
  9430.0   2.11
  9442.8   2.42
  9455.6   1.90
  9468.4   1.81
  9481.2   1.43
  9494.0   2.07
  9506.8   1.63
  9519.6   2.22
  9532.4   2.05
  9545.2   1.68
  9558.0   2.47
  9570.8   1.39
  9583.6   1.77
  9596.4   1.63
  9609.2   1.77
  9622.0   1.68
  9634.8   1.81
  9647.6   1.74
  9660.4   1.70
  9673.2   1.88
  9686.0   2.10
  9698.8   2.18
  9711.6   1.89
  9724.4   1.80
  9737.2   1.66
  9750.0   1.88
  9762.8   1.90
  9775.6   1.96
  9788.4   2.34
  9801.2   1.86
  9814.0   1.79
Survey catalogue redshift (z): 0.20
